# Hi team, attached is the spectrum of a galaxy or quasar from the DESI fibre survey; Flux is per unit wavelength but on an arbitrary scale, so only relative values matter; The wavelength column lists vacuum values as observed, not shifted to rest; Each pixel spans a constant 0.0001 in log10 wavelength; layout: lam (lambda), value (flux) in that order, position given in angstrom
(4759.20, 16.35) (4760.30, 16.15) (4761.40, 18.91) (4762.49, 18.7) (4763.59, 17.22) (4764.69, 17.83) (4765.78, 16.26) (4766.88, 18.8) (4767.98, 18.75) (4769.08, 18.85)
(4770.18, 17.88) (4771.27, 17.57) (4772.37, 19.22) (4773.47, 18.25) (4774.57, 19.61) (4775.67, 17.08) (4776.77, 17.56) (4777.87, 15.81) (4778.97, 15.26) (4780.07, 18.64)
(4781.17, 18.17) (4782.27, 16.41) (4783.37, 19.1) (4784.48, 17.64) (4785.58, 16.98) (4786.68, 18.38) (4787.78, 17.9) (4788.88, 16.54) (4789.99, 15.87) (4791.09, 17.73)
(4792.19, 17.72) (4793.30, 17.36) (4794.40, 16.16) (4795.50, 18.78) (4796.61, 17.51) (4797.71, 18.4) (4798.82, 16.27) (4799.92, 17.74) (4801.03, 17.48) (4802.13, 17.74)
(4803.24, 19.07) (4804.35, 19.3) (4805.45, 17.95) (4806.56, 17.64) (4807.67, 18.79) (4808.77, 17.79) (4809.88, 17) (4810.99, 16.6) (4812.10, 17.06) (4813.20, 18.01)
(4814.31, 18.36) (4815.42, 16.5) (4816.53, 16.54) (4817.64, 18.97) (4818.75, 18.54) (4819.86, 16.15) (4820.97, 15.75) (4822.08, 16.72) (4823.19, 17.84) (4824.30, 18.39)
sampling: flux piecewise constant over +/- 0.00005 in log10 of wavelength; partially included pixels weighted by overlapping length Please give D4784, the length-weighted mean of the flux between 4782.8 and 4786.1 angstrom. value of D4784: 17.9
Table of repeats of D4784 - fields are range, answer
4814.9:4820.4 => 17.3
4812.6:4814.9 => 18.2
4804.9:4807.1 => 17.8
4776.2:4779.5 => 16.2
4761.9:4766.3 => 17.6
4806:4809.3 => 18.1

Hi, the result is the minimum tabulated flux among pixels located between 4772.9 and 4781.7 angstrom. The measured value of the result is 15.26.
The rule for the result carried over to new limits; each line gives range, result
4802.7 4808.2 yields 17.64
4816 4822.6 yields 15.75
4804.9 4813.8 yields 16.6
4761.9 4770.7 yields 16.26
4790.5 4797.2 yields 16.16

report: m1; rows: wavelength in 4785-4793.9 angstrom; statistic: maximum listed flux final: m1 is 18.38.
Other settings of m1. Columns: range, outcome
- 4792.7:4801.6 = 18.78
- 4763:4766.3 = 17.83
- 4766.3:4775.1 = 19.61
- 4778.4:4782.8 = 18.64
